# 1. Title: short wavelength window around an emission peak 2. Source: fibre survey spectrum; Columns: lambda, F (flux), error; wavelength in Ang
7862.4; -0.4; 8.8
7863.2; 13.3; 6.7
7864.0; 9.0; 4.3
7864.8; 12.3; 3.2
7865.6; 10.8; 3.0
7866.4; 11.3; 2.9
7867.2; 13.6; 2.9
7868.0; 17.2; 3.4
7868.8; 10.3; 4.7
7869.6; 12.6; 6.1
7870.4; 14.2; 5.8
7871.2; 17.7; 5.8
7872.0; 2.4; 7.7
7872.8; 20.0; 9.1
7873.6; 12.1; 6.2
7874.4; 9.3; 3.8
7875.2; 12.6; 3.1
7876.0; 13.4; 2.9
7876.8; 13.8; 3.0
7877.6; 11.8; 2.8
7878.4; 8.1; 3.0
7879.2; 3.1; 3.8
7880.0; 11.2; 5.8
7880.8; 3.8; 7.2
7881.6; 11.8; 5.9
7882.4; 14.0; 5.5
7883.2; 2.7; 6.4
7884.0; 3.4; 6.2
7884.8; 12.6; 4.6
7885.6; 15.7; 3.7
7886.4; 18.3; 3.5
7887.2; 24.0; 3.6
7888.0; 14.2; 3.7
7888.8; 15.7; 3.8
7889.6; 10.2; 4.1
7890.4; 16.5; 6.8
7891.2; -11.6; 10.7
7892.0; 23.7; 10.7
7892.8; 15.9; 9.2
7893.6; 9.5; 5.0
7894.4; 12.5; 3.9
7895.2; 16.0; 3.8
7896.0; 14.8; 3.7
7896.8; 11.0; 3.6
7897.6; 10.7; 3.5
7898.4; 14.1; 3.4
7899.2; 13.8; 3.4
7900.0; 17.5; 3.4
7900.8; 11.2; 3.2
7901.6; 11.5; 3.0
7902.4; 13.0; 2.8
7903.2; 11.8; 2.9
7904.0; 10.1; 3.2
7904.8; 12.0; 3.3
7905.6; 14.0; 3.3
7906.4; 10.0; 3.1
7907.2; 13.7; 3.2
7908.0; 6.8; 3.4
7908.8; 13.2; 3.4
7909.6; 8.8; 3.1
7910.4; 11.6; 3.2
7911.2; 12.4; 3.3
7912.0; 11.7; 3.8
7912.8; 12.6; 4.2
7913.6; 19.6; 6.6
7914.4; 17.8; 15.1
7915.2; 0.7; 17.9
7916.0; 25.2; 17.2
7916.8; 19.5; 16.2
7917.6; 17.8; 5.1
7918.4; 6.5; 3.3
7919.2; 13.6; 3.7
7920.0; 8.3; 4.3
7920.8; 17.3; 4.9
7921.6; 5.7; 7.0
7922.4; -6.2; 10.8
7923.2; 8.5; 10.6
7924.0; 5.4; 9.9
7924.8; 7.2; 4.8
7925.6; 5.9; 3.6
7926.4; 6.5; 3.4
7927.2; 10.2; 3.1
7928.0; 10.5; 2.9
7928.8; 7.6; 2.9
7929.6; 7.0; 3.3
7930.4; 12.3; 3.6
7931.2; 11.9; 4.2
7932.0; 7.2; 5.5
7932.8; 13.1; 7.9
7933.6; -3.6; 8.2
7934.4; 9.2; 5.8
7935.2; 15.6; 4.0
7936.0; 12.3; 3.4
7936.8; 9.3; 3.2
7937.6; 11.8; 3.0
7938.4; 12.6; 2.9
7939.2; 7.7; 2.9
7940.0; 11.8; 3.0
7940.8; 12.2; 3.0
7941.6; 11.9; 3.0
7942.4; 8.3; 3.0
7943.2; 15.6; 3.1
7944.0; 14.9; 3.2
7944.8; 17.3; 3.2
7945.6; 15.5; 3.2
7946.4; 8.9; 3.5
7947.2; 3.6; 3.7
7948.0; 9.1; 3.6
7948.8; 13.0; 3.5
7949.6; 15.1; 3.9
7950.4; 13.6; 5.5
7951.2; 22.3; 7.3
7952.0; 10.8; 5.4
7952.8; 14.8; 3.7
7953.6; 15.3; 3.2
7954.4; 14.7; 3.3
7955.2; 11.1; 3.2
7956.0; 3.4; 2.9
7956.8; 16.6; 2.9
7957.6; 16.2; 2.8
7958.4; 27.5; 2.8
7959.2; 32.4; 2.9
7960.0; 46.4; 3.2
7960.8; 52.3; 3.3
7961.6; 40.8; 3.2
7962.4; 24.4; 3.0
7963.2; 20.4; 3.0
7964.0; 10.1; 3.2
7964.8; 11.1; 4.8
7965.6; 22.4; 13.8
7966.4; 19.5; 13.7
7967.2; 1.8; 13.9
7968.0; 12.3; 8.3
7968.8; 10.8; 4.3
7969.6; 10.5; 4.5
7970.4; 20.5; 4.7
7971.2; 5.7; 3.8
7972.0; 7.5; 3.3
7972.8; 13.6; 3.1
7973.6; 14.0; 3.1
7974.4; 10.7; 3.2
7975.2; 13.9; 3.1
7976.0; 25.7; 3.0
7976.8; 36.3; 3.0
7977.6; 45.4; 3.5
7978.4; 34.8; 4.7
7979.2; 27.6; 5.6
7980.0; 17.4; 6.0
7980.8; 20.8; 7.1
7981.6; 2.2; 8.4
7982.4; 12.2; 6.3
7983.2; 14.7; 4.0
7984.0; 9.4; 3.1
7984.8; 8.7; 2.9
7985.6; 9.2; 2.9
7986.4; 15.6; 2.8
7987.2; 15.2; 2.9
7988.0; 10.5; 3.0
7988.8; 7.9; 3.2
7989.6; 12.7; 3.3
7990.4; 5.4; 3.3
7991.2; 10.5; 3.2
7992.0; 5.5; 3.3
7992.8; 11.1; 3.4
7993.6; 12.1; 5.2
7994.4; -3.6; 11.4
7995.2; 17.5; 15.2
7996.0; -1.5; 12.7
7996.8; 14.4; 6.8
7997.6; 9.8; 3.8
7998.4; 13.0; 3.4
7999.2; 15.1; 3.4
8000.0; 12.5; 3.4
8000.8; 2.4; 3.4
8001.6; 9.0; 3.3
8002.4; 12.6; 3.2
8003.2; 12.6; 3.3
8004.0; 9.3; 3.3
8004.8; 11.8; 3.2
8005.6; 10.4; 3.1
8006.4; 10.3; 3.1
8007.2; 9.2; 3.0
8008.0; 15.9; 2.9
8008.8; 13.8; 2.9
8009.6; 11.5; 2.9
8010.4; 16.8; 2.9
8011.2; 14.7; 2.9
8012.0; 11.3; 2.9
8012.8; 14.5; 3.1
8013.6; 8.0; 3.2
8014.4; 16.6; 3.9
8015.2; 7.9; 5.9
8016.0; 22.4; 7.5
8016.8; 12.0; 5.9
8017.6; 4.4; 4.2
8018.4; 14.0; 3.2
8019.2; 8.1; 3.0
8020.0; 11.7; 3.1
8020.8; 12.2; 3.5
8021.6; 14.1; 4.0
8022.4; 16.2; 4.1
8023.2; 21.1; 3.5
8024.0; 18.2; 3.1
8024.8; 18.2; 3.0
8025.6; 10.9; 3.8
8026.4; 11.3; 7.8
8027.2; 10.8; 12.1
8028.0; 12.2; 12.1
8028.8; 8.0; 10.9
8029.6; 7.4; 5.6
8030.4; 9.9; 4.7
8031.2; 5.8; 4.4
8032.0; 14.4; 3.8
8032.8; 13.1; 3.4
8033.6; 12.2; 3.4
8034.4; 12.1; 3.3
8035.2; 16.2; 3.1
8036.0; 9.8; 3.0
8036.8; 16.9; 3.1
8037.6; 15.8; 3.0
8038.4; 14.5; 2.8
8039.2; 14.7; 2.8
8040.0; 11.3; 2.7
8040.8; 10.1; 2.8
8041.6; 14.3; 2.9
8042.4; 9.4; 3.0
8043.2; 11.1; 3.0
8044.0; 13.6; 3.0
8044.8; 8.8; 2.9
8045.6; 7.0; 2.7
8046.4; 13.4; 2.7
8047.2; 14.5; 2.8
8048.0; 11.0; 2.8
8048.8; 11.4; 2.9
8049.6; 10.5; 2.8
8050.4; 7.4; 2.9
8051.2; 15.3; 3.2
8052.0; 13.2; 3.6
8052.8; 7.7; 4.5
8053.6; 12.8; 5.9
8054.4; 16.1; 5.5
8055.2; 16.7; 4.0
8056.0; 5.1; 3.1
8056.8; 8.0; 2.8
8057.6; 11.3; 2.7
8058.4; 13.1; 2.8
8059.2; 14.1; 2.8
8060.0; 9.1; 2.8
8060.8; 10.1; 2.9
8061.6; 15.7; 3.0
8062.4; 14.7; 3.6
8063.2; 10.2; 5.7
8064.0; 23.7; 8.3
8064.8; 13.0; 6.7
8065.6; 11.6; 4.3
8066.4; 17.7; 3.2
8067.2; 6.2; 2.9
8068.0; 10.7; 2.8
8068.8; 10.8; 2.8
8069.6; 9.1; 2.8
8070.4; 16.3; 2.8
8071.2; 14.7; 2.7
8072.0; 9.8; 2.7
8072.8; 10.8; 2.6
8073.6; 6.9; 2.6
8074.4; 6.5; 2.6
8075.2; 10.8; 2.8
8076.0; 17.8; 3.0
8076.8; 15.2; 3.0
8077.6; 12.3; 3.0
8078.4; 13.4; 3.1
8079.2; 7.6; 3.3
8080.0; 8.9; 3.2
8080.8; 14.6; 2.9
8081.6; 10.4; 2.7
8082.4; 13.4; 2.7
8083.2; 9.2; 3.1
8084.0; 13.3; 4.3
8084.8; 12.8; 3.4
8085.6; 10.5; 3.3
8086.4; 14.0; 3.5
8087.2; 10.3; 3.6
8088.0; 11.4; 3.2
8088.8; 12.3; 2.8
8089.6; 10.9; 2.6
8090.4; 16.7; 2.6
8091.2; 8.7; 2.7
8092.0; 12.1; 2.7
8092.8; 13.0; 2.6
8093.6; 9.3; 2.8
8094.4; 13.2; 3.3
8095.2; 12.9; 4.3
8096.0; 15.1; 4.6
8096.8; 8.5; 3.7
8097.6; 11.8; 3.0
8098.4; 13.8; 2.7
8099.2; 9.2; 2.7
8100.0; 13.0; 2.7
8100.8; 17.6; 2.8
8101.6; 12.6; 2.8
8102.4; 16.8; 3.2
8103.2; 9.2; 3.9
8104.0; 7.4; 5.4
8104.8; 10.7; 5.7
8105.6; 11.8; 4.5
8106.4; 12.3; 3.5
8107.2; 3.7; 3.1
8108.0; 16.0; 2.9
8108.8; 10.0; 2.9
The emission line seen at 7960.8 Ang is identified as [S II] 6716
